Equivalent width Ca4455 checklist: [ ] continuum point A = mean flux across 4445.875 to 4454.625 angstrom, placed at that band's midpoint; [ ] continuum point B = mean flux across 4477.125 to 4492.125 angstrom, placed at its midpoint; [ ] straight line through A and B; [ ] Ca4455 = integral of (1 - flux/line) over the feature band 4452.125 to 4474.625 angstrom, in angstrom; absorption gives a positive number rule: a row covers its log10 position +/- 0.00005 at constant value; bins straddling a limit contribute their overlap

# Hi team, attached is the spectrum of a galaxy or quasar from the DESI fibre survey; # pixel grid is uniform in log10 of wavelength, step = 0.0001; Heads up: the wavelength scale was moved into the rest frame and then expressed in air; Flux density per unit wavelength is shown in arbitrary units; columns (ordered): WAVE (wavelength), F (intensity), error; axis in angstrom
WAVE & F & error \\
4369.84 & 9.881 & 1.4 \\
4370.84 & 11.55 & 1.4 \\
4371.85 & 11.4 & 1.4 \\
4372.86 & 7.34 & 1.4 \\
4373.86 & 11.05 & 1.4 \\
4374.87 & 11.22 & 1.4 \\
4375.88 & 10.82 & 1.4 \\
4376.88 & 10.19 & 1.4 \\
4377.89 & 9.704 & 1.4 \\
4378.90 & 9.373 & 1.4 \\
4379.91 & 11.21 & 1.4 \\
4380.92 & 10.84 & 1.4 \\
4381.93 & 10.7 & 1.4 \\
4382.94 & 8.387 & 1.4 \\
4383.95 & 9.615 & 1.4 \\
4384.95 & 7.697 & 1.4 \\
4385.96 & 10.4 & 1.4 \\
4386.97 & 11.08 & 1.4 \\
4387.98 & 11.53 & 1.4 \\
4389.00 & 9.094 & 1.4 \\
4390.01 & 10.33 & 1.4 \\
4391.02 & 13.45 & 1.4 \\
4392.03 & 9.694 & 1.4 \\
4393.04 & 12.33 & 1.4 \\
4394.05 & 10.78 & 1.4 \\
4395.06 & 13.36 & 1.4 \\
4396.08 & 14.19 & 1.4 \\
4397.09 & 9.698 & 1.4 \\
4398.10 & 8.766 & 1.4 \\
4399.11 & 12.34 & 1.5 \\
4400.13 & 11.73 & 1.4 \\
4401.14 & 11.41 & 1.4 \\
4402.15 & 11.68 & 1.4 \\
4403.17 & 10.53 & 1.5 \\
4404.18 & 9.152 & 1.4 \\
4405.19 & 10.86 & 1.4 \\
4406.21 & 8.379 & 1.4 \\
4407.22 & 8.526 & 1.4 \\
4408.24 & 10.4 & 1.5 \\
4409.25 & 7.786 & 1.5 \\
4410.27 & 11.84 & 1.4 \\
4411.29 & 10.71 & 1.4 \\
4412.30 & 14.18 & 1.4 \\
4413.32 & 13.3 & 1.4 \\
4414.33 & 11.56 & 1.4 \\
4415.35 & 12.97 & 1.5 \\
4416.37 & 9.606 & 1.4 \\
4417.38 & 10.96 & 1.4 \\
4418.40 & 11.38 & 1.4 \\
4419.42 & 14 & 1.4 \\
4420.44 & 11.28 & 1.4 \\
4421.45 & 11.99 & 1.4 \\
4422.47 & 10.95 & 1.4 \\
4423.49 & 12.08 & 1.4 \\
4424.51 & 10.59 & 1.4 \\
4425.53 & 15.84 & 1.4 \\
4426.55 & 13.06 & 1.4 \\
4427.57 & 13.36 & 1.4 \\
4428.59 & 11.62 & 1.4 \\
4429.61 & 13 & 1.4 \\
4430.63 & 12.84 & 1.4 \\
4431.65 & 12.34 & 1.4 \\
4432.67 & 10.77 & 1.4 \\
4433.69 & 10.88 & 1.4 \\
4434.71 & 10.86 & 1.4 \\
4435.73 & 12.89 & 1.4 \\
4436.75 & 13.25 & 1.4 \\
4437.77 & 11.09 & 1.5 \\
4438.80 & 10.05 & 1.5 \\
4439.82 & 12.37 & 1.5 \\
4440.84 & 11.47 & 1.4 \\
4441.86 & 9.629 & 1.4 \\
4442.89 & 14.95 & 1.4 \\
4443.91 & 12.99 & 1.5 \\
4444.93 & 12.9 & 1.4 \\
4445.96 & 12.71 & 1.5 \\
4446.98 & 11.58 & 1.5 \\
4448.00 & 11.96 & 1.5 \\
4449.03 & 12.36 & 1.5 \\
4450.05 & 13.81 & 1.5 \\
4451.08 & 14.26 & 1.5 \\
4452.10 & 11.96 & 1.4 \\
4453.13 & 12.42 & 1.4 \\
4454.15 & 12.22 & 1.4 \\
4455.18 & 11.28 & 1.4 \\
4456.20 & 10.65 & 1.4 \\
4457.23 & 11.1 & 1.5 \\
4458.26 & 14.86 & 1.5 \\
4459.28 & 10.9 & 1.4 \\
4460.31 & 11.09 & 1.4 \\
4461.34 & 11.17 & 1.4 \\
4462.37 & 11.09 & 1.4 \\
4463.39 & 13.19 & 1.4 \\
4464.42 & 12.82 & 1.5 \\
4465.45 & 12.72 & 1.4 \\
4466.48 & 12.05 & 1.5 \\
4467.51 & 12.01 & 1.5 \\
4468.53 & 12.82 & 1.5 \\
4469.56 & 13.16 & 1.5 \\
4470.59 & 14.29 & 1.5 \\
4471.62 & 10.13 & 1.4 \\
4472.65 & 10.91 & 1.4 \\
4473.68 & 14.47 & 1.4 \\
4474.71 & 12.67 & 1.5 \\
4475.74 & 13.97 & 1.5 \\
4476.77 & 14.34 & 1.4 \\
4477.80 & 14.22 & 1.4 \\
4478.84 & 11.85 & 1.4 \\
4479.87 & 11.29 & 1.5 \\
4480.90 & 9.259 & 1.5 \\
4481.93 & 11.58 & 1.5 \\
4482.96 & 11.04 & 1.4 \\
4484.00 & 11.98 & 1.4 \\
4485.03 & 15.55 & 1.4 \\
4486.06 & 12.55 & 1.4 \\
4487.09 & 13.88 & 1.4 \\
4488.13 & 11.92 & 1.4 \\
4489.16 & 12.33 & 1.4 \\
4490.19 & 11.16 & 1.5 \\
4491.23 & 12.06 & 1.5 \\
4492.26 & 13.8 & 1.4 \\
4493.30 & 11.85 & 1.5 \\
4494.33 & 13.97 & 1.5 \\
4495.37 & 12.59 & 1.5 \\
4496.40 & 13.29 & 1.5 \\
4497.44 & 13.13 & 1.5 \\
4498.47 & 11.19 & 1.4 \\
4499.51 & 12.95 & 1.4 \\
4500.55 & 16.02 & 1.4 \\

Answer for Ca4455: 0.5 angstrom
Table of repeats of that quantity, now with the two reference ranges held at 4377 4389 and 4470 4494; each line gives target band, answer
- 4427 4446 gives -1.2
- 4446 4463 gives -0.4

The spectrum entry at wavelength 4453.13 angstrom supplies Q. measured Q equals 12.42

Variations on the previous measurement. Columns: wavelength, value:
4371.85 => 11.4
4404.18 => 9.152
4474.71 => 12.67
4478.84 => 11.85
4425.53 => 15.84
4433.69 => 10.88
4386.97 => 11.08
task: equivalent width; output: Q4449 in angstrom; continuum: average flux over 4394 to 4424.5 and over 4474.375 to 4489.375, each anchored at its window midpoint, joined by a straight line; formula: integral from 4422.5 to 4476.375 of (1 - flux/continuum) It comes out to -1.5 angstrom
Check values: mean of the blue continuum 11.2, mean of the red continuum 12.6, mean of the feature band 12.3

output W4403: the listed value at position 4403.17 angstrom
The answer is 10.53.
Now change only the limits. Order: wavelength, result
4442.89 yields 14.95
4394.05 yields 10.78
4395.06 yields 13.36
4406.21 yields 8.379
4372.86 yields 7.34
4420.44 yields 11.28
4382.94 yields 8.387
